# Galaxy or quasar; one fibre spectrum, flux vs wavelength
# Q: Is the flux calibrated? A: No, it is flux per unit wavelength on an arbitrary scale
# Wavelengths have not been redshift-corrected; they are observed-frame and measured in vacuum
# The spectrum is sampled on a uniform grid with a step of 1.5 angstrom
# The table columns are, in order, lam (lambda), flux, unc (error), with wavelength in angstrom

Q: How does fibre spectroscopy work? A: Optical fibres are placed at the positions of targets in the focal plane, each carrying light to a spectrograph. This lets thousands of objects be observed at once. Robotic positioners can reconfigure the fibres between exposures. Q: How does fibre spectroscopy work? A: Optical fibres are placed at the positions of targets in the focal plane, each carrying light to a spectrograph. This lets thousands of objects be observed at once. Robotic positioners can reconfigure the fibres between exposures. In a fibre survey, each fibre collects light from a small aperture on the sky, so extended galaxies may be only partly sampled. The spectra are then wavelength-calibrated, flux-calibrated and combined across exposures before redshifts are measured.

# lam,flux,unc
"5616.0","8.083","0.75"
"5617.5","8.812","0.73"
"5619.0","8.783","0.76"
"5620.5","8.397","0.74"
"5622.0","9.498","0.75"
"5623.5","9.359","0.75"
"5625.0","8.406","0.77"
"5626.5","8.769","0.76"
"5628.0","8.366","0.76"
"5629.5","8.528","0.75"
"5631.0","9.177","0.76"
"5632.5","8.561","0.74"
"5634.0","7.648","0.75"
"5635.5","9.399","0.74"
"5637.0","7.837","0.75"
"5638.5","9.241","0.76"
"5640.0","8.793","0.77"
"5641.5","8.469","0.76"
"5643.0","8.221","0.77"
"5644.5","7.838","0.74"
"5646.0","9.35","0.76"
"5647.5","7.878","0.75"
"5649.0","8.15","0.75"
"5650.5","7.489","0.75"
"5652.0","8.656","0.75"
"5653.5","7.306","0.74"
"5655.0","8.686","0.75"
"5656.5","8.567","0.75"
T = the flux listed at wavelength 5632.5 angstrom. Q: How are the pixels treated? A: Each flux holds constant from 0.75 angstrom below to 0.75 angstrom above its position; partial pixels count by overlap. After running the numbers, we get 8.561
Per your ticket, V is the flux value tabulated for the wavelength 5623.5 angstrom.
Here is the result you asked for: 9.359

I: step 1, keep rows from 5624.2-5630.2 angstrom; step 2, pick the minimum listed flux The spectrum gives 8.366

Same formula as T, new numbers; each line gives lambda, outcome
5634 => 7.648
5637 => 7.837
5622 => 9.498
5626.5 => 8.769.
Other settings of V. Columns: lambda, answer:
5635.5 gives 9.399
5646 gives 9.35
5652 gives 8.656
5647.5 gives 7.878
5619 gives 8.783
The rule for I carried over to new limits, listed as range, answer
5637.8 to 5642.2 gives 8.469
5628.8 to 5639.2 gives 7.648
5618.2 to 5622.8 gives 8.397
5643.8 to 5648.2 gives 7.838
